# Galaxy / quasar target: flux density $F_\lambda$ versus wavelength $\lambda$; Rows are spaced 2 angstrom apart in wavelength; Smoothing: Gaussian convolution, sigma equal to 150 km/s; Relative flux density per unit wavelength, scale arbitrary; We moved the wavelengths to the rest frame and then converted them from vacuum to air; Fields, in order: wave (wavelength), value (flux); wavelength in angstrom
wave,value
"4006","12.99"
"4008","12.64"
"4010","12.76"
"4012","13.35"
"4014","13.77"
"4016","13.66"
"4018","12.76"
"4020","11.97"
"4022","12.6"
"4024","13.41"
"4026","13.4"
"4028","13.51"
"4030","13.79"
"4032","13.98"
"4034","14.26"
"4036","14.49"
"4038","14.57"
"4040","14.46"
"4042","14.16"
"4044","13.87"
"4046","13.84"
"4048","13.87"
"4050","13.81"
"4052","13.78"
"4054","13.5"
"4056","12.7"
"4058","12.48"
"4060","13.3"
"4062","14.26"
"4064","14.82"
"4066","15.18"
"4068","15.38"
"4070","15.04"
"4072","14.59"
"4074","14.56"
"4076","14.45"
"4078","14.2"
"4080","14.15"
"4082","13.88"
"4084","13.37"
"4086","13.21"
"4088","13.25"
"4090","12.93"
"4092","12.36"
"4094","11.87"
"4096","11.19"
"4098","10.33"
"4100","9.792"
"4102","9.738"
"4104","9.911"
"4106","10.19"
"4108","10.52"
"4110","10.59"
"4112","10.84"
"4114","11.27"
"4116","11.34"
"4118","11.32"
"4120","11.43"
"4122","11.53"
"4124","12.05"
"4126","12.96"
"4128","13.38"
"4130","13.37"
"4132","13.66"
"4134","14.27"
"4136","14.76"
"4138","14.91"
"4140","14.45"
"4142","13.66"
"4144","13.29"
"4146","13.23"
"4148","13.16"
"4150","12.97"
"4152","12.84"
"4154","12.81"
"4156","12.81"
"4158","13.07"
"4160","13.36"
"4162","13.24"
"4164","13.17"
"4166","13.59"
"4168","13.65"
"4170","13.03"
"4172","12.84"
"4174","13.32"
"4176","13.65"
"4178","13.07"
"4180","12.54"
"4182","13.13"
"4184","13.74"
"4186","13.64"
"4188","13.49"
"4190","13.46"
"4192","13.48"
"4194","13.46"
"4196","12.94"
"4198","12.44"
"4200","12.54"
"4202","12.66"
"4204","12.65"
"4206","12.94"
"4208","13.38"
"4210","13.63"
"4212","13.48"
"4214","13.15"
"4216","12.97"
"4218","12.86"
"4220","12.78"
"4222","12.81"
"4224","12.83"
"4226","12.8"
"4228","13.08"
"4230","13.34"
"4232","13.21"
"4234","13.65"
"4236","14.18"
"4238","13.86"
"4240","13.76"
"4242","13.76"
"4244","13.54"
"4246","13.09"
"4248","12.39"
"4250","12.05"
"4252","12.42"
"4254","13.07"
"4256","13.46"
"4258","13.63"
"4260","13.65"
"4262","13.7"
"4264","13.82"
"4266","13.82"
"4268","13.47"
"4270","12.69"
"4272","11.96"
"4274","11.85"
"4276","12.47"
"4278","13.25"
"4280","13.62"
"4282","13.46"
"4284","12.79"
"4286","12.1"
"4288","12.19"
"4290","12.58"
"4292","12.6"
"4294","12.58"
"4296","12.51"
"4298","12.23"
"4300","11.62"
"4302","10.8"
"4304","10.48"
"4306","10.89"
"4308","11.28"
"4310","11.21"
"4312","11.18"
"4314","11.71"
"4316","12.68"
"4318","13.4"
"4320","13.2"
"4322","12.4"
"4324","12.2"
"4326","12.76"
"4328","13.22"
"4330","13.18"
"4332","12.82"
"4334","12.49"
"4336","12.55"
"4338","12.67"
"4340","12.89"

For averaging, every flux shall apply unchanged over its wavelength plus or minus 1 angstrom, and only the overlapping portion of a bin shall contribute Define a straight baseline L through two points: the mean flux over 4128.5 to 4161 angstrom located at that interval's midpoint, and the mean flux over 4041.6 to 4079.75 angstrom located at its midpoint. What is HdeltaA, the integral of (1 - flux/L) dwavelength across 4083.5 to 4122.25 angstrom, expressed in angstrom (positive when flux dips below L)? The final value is 7.0 angstrom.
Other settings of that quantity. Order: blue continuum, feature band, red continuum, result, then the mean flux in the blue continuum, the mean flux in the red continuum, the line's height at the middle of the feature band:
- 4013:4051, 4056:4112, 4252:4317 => 2.9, 13.7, 12.5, 13.4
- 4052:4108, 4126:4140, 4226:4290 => -1.1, 13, 13.1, 13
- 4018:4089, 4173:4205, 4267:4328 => -0.4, 13.9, 12.3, 13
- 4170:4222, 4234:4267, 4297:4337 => -1.9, 13.1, 12.1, 12.7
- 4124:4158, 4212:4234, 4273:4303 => -0.2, 13.5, 12.4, 12.9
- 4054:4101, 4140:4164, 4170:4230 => 0.0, 13.4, 13.1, 13.2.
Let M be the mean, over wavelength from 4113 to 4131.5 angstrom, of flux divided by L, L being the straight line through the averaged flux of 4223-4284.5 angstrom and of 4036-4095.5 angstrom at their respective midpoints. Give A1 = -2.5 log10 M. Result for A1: 0.13 mag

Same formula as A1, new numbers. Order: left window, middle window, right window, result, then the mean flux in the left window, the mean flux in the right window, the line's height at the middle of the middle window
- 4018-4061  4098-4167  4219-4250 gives 0.08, 13.6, 13.2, 13.4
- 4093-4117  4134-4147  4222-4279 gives -0.24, 10.6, 13.2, 11.2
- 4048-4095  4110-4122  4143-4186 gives 0.20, 13.8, 13.2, 13.5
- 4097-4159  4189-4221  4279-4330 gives -0.07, 12.3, 12.2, 12.3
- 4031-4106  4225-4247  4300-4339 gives -0.08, 13.4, 12.2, 12.5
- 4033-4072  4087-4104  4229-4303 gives 0.22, 14.1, 13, 13.9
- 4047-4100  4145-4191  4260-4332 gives -0.01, 13.5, 12.5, 13.1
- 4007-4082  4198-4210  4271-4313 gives -0.01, 13.8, 12.1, 12.7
